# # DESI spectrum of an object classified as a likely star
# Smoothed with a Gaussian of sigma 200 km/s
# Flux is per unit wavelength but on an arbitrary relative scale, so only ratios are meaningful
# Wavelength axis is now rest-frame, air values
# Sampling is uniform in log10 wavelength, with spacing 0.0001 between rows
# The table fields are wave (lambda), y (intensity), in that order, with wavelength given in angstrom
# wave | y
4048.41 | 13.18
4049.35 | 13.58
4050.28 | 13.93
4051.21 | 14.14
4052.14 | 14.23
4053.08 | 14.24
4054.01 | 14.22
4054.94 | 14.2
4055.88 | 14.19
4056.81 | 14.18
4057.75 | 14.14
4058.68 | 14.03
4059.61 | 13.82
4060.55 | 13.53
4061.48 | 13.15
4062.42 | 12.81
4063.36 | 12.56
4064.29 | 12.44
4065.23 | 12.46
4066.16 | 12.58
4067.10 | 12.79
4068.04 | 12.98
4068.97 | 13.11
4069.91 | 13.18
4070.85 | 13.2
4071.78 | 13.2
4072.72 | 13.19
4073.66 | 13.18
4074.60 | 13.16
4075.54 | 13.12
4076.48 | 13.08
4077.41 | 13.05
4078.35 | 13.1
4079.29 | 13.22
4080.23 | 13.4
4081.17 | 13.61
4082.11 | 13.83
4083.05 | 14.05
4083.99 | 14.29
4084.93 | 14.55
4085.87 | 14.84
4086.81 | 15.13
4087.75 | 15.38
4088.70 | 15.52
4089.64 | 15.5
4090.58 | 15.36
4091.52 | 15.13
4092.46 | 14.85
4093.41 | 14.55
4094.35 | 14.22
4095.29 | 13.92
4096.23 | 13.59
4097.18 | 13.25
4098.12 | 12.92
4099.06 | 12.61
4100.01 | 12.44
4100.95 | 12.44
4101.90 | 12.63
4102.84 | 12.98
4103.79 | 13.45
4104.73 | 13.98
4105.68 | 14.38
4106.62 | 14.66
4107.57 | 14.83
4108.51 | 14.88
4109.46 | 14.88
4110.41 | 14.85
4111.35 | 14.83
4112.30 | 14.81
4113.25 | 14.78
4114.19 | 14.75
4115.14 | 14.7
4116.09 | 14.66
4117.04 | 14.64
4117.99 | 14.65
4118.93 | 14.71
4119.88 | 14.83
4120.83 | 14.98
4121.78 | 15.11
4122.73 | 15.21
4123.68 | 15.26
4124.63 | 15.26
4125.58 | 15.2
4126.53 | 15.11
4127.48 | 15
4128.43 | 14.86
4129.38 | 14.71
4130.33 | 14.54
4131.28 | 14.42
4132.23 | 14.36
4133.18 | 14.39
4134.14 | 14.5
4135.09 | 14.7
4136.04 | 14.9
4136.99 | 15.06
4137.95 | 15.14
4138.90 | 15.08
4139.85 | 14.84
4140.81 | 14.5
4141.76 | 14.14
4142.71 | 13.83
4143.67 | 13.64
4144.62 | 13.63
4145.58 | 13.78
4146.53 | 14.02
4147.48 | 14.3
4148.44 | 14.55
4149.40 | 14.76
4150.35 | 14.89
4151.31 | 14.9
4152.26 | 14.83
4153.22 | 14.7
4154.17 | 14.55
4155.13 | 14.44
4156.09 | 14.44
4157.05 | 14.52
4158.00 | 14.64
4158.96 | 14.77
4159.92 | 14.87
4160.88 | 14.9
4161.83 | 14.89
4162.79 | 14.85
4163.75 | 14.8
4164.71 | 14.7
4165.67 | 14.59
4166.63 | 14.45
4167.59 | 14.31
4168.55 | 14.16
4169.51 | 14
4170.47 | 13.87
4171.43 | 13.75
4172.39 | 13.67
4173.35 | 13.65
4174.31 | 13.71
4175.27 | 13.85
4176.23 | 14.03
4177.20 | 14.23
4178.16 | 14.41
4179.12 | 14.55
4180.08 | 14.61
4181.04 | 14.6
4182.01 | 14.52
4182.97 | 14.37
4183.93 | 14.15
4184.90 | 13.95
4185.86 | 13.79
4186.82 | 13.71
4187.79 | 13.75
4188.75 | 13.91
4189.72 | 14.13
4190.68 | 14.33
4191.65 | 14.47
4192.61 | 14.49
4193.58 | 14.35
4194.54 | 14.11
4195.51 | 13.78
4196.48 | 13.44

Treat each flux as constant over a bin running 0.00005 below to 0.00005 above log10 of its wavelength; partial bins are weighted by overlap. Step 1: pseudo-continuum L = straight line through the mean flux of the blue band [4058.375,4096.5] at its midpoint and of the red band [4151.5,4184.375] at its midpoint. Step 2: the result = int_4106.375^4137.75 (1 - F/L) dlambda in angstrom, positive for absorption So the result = -1.7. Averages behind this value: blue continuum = 13.7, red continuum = 14.4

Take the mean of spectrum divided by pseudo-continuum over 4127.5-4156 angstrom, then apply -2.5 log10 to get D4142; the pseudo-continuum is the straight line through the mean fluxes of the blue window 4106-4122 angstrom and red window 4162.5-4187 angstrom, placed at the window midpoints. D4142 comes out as 0.000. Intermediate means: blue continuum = 14.8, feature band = 14.5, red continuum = 14.2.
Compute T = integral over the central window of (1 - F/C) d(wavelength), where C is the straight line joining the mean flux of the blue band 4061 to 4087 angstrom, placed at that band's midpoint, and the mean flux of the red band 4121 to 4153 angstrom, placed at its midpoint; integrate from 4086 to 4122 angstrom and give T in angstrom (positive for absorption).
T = -1.1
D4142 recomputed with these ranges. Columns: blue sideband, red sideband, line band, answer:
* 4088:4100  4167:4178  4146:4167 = -0.049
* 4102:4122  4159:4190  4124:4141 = -0.027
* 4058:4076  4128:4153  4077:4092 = -0.074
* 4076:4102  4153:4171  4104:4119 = -0.040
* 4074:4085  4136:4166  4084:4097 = -0.083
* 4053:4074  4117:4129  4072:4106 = 0.018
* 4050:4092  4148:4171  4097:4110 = 0.036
